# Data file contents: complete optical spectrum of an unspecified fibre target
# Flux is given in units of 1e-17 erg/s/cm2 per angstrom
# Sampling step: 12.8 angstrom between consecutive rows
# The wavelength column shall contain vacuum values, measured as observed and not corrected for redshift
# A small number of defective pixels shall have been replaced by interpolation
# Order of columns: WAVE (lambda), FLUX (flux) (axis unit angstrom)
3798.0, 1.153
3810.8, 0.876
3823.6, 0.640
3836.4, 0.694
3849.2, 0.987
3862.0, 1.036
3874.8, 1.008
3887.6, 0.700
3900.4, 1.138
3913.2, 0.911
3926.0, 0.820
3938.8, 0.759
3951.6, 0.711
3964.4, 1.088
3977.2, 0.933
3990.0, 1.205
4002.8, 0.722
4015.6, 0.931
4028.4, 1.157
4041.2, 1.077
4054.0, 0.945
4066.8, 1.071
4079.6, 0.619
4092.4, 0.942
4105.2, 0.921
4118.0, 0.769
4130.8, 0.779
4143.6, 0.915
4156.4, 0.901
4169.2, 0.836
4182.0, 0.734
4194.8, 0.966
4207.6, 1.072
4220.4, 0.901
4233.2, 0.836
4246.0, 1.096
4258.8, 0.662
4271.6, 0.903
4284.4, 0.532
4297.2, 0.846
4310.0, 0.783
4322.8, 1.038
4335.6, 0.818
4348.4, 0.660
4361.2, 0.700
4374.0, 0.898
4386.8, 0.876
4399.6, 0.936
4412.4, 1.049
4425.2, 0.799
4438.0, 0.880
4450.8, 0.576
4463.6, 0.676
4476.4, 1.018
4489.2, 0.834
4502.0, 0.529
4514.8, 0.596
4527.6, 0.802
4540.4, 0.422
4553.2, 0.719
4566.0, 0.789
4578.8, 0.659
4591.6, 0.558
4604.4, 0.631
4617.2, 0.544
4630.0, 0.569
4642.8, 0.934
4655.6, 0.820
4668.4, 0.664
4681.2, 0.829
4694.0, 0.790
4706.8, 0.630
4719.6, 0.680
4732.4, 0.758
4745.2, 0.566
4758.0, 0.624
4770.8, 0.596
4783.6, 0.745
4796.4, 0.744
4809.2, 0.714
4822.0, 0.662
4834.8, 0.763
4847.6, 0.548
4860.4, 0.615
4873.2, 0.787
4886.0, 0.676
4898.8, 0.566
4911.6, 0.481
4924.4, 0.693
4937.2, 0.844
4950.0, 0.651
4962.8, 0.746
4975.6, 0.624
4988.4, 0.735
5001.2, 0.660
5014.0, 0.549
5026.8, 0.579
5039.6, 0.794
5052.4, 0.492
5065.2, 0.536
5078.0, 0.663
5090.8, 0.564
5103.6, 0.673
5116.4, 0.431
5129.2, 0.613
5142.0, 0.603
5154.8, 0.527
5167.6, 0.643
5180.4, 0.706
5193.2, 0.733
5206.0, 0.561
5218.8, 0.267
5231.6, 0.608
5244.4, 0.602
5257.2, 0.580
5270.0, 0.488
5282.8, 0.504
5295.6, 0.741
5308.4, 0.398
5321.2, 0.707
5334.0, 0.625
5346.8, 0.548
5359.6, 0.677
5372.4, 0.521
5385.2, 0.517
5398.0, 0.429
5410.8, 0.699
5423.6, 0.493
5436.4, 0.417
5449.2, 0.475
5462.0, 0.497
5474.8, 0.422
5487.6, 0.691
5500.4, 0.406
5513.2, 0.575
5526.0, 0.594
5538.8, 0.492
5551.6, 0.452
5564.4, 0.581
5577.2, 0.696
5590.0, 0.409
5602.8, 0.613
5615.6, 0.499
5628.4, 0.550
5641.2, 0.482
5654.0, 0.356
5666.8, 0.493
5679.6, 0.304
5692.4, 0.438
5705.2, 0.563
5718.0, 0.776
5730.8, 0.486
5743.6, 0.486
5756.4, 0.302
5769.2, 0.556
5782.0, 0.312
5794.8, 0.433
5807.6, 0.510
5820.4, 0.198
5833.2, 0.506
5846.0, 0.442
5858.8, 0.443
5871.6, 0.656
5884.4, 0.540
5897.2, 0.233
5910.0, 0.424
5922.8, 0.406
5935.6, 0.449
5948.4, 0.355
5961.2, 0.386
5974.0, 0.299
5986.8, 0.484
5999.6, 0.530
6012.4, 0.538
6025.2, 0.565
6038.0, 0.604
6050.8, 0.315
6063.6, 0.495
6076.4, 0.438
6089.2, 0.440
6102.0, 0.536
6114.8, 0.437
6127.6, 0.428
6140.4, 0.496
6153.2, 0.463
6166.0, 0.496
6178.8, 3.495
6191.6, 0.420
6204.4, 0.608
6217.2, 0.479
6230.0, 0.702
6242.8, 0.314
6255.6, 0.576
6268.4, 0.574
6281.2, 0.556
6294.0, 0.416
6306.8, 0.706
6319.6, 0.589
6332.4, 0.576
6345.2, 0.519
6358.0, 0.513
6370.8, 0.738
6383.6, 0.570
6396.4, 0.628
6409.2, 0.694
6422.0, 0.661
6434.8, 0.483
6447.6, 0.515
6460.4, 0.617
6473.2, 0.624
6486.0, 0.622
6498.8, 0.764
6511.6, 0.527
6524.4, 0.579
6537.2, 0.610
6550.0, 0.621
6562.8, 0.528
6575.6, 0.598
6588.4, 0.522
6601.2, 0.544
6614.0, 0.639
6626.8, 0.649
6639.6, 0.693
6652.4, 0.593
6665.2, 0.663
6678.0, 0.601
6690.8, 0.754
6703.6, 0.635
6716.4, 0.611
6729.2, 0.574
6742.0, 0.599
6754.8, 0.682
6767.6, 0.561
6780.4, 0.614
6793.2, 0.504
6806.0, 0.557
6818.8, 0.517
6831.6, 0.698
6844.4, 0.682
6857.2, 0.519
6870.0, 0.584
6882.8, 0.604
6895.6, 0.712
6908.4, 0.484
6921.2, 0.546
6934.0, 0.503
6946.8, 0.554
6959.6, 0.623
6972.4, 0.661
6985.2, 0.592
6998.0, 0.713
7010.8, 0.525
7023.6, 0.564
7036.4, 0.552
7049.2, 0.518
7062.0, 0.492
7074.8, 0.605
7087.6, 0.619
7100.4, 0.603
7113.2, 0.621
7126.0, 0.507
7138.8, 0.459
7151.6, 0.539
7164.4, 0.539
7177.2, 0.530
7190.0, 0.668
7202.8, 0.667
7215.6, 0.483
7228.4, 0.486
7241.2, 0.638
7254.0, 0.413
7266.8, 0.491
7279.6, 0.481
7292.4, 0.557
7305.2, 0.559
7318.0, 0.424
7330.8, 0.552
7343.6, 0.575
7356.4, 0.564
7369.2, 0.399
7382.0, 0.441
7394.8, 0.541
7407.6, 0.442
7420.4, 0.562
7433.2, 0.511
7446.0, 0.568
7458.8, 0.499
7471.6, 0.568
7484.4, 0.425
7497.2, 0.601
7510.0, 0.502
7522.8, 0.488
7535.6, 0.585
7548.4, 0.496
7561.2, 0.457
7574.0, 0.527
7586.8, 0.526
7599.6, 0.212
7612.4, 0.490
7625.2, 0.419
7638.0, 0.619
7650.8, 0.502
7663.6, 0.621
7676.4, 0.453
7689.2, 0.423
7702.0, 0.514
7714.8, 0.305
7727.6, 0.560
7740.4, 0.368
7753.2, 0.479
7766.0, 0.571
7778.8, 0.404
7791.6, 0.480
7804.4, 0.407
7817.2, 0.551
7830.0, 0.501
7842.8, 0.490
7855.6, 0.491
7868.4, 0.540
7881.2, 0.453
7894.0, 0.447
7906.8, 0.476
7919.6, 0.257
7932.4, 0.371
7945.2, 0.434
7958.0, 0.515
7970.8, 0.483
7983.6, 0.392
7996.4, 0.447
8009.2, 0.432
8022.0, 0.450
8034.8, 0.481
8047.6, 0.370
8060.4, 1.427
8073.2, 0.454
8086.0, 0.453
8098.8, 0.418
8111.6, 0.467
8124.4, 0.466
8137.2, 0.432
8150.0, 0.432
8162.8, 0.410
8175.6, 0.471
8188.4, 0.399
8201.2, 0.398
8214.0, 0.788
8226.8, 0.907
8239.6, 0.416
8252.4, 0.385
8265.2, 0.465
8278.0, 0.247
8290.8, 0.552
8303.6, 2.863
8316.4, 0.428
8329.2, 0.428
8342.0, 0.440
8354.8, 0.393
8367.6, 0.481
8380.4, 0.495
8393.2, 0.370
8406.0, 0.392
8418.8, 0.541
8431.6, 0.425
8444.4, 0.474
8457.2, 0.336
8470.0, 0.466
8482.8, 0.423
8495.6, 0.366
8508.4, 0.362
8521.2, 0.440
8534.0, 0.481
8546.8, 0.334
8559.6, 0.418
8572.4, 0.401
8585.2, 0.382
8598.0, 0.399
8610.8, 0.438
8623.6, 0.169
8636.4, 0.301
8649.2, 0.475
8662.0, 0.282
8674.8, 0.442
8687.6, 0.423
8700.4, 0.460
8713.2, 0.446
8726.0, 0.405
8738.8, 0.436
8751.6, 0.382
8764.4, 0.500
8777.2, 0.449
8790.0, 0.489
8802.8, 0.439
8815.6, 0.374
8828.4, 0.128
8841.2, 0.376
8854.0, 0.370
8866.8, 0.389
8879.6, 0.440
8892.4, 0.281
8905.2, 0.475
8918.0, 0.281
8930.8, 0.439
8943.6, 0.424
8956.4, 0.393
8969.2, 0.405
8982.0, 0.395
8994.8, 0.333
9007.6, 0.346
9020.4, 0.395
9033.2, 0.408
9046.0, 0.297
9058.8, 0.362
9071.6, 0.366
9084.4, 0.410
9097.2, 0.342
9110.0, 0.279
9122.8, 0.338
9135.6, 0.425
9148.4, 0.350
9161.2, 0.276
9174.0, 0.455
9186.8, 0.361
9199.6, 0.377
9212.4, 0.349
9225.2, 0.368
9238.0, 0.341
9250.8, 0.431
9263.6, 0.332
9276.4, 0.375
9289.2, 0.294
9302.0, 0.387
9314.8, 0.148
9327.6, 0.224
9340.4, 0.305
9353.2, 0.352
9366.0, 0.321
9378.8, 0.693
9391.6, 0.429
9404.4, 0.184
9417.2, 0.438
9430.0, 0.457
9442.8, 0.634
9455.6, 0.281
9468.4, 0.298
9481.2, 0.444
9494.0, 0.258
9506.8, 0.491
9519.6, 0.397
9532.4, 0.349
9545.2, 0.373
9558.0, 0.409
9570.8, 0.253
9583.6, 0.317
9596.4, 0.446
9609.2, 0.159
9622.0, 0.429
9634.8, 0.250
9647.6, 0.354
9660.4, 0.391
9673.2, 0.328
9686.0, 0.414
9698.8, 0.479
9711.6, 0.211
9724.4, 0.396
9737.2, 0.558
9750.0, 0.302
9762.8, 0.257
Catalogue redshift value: 0.66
